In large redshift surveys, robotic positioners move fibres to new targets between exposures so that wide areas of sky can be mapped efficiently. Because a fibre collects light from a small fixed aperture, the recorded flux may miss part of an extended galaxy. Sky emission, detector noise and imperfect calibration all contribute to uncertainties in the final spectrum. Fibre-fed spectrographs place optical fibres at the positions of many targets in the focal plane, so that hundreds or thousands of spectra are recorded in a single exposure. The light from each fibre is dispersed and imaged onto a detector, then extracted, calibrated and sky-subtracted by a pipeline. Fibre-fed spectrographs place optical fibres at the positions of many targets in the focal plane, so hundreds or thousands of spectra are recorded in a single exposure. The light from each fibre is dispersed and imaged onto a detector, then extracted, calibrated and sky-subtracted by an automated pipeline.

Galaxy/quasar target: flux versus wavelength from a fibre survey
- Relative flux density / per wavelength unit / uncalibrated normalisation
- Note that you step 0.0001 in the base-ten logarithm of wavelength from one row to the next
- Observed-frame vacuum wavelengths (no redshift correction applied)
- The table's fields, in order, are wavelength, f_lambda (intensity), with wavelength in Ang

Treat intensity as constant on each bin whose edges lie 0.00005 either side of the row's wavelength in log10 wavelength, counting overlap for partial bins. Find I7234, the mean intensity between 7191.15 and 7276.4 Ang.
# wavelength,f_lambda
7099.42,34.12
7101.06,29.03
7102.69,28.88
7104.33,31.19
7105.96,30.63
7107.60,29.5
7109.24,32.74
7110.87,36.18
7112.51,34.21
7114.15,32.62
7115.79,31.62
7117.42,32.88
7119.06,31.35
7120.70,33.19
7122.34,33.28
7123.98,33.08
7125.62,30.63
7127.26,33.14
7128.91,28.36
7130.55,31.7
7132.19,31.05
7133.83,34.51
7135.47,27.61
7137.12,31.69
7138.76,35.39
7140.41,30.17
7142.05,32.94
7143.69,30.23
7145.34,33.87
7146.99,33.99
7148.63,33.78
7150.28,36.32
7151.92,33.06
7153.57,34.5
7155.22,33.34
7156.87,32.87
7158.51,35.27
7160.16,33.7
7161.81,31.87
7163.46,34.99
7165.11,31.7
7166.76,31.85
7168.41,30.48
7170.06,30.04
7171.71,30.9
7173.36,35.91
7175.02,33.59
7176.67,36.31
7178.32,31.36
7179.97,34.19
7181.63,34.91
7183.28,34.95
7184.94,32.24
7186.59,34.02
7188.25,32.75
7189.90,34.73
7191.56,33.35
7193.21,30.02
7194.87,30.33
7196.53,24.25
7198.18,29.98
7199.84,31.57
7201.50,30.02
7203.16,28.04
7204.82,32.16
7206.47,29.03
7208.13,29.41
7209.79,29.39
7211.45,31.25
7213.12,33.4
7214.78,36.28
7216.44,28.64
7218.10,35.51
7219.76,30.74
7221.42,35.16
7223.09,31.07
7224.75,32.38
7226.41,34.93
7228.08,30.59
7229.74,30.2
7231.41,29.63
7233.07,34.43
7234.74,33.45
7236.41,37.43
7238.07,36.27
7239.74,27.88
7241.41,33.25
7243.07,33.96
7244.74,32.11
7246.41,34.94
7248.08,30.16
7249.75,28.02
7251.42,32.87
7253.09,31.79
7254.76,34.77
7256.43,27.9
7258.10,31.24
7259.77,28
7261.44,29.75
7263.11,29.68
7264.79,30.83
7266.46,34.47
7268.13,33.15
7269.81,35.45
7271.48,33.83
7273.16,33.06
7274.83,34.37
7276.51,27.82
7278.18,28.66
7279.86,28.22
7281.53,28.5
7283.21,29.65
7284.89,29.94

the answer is 31.7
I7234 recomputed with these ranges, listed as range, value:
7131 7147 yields 32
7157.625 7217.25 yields 32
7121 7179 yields 32.7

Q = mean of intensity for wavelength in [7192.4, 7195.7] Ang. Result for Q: 30.1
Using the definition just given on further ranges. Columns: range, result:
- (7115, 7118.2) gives 32.3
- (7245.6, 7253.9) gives 31.5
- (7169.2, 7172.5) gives 30.5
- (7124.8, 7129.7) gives 30.7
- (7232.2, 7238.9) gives 35.4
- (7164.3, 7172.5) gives 31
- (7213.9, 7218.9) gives 33.5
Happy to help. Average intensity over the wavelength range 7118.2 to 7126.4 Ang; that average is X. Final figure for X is 32.3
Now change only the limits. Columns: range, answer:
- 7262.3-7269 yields 32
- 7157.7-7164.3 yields 33.9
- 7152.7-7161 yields 33.9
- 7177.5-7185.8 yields 33.5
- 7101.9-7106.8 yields 30.2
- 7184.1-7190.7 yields 33.4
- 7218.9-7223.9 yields 32.3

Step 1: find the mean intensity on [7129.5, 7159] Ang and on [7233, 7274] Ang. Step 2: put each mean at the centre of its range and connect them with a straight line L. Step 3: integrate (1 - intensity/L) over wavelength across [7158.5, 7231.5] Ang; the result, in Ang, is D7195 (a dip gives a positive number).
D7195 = 1.22 Ang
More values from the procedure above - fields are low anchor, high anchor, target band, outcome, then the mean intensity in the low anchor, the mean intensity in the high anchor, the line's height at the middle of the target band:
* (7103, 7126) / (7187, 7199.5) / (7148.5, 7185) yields -2.36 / 32.3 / 30.9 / 31.4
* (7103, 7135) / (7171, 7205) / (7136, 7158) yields -0.73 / 32.1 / 32.2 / 32.1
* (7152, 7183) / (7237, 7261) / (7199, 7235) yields 0.69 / 33.2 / 31.7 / 32.3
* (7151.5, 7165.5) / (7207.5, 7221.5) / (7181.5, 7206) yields 0.91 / 33.5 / 32.1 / 32.6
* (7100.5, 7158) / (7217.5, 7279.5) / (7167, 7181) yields -0.26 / 32.3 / 32.1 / 32.2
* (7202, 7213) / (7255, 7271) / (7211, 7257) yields -2.70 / 30.1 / 31.4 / 30.7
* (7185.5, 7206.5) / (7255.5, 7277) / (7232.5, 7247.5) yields -1.13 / 30.9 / 31.6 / 31.3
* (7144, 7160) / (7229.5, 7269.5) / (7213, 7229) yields -0.13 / 34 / 32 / 32.6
